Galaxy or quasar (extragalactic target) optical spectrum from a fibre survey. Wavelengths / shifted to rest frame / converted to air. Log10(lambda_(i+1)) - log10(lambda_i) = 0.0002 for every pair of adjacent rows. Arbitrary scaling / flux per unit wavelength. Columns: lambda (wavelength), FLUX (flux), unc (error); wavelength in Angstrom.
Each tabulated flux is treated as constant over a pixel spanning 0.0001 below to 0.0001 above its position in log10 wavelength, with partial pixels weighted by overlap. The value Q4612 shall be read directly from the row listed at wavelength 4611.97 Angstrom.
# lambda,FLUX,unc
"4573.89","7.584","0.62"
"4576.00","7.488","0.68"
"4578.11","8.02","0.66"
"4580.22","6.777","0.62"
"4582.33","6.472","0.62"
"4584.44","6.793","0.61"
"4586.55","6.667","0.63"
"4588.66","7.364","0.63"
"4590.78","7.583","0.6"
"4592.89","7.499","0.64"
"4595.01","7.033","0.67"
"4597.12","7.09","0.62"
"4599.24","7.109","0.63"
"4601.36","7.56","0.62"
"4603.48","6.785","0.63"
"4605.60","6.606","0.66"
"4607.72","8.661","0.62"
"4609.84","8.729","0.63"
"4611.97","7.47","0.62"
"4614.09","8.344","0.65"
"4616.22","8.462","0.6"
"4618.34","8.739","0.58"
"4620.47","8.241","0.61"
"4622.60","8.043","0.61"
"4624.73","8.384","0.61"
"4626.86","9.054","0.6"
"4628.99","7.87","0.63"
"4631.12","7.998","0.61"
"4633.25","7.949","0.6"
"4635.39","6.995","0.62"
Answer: 7.47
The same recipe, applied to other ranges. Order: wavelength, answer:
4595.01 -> 7.033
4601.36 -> 7.56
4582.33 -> 6.472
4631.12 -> 7.998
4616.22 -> 8.462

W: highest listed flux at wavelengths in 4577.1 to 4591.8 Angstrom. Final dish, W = 8.02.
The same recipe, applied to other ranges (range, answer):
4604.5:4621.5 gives 8.739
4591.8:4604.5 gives 7.56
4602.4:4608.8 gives 8.661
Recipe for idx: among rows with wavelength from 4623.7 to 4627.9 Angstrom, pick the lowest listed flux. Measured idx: 8.384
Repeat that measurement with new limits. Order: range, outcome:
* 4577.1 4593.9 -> 6.472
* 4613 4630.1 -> 7.87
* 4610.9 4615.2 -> 7.47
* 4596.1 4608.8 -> 6.606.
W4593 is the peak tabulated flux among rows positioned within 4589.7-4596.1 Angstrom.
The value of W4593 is 7.583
